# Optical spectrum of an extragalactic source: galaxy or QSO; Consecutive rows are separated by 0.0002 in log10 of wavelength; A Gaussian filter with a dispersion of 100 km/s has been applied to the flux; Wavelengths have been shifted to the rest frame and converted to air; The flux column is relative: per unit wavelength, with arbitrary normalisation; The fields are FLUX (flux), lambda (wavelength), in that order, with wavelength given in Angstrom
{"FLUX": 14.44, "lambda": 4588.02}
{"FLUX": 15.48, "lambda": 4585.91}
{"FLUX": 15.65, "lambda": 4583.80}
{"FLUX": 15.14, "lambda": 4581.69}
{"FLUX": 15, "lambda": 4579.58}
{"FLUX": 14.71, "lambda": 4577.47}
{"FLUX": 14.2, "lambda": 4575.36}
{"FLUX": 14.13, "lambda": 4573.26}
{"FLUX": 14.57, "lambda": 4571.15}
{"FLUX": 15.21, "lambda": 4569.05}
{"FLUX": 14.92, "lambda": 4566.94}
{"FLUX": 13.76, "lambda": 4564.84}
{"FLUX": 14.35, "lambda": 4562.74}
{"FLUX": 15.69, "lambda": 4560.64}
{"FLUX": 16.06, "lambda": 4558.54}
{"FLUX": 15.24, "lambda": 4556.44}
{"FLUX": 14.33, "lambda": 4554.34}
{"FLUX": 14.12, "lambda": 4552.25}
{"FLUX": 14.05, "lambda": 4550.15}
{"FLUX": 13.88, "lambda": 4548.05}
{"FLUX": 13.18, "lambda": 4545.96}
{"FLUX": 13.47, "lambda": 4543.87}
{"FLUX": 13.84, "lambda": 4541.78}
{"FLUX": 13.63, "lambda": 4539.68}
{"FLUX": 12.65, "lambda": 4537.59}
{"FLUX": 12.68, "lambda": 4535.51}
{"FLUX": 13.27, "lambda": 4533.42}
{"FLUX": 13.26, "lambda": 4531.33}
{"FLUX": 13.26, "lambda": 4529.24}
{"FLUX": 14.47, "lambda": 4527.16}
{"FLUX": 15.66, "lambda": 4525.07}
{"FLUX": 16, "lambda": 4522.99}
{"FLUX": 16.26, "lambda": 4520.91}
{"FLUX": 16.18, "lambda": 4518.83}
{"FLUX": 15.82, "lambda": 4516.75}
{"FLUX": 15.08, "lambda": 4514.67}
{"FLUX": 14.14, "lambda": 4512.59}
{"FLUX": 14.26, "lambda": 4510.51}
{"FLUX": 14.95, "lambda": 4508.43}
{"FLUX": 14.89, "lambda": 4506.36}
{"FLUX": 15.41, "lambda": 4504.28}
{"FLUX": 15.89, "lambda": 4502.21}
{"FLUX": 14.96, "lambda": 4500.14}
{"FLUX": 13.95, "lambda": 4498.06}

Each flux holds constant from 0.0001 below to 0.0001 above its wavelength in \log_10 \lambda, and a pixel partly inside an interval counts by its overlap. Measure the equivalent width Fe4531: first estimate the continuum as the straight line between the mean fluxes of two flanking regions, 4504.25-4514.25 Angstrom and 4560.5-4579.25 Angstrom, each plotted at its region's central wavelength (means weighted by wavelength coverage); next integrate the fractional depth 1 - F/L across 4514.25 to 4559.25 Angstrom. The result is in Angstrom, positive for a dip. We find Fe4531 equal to 0.8 Angstrom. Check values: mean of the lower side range 14.7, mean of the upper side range 14.6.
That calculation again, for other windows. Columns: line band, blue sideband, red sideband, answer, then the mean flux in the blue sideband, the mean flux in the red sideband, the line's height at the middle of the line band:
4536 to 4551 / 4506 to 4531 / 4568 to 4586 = 1.5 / 15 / 14.9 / 15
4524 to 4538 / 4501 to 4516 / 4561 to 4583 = 1.1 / 15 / 14.6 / 14.9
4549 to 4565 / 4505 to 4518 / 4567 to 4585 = 0.1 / 14.9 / 14.8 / 14.8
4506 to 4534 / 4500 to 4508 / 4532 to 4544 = -1.0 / 15.3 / 13.2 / 14.3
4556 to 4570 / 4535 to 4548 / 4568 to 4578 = -0.8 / 13.3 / 14.6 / 14.2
